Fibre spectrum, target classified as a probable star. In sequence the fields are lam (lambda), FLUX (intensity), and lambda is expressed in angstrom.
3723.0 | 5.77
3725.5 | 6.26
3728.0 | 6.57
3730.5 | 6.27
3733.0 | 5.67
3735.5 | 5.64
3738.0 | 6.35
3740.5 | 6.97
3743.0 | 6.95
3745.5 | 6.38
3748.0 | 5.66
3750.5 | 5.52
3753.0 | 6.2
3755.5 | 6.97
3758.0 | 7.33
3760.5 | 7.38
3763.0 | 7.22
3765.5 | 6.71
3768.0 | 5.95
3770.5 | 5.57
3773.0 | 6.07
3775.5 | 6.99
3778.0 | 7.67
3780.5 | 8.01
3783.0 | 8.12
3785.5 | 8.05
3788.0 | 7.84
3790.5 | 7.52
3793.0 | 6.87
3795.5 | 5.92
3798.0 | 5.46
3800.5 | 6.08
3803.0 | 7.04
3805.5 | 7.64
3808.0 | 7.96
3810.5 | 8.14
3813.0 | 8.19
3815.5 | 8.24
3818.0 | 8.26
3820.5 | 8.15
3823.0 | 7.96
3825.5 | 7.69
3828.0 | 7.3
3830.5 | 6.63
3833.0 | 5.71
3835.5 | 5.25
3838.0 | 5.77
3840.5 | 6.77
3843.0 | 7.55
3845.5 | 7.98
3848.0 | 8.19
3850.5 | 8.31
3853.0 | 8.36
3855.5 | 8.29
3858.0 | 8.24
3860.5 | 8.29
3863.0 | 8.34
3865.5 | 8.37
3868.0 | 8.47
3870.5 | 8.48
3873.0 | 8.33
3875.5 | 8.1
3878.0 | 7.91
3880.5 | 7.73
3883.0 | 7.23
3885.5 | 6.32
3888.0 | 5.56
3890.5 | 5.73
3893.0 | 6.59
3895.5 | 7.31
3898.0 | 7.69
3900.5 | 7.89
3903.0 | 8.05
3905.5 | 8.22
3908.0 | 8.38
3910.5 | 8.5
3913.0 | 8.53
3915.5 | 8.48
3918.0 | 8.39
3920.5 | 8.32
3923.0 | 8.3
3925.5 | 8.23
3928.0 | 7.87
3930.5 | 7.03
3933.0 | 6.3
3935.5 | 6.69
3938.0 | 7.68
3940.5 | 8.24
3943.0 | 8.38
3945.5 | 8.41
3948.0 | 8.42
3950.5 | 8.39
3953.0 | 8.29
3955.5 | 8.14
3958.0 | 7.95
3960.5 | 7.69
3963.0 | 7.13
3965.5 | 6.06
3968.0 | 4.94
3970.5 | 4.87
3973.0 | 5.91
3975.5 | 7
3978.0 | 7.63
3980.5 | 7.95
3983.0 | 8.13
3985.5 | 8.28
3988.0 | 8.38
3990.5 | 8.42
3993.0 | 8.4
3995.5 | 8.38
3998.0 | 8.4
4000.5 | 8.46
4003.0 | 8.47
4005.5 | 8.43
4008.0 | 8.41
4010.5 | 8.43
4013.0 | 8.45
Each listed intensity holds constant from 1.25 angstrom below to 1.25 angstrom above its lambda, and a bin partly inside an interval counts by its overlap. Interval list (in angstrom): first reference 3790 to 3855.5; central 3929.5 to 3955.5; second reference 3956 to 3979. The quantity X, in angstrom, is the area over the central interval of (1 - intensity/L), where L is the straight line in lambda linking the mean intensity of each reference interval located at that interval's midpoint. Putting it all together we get -4.2 angstrom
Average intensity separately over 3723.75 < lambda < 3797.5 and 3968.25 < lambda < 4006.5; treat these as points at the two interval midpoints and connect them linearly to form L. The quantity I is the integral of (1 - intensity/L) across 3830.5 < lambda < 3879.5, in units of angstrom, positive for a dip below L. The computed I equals -3.88 angstrom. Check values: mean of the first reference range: 6.69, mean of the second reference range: 7.73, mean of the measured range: 7.69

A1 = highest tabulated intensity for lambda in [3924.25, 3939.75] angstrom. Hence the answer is 8.23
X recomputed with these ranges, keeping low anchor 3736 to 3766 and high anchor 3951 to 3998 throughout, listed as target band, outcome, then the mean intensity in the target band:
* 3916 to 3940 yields -1.3 angstrom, 7.69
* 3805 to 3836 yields -2.9 angstrom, 7.52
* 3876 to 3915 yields -1.7 angstrom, 7.48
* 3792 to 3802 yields 1.0 angstrom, 6.09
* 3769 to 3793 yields -2.0 angstrom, 7.28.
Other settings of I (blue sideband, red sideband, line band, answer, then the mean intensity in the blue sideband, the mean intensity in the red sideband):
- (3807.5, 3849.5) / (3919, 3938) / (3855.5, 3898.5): -0.7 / 7.39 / 7.56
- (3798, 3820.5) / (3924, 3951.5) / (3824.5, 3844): 2.7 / 7.59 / 7.78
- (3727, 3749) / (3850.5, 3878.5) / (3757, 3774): 0.3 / 6.28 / 8.3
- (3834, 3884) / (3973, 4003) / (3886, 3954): 1.4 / 7.79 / 8.05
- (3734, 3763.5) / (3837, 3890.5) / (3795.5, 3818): -0.6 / 6.52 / 7.7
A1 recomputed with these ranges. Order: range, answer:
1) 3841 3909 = 8.48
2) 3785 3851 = 8.31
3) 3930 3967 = 8.42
